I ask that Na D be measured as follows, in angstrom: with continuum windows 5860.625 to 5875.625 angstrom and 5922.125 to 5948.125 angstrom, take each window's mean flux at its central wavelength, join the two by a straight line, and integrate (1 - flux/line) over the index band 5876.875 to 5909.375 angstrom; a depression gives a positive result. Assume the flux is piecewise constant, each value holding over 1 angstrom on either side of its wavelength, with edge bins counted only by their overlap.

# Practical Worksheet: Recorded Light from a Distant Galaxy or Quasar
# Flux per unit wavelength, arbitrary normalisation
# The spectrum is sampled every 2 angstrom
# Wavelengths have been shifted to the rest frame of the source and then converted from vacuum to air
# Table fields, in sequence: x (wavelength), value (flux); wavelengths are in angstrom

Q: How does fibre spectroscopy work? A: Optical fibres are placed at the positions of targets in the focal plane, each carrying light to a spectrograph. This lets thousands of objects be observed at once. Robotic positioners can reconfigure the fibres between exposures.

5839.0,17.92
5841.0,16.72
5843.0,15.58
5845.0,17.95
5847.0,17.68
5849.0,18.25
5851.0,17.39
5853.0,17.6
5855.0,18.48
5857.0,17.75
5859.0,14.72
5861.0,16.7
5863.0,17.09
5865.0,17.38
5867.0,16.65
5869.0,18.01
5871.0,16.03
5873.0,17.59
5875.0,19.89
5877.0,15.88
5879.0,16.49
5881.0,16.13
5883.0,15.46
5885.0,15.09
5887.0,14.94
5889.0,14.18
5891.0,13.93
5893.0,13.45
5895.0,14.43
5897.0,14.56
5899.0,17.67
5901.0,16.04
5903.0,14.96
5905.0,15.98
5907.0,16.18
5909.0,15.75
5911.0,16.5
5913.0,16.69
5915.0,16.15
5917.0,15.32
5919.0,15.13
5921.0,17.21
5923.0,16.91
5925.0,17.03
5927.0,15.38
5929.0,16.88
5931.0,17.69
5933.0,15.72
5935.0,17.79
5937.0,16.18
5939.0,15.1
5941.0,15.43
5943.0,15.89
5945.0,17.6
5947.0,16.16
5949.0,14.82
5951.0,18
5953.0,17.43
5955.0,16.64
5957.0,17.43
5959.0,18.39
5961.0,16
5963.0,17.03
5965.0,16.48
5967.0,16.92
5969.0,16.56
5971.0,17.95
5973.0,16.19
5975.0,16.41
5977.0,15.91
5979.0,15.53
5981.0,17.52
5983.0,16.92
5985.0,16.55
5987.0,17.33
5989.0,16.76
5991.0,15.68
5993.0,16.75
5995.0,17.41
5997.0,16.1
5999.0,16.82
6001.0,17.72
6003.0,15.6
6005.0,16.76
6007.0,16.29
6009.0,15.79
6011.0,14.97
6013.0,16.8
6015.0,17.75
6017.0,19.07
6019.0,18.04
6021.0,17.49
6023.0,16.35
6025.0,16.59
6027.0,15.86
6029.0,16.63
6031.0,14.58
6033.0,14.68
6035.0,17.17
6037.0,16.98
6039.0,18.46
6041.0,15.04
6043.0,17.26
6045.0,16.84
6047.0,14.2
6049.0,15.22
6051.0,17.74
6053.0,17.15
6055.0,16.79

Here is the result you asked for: 3.2 angstrom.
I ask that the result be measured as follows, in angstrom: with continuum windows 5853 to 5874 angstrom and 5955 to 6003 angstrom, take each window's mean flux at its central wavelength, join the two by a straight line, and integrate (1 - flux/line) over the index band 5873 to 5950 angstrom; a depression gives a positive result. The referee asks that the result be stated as 4.4 angstrom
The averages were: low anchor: 17.1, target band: 16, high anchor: 16.8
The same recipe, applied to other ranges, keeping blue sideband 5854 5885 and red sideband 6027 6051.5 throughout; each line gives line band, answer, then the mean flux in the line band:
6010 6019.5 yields -0.6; 17.3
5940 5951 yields 0.3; 16.2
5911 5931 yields 0.4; 16.4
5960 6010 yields -0.6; 16.6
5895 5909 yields 0.8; 15.8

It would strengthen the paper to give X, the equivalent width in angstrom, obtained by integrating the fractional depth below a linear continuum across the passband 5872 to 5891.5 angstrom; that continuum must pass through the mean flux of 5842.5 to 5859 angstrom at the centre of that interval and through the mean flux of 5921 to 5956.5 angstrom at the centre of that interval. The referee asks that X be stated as 1.3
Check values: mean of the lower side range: 17.5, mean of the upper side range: 16.5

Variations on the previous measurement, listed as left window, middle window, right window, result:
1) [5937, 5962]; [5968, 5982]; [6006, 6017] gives 0.0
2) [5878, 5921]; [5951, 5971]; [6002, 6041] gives -1.3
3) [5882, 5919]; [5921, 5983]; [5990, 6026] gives -2.3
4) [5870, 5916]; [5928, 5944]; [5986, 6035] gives -0.2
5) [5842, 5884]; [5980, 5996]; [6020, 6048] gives -0.3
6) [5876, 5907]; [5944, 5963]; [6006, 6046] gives -1.2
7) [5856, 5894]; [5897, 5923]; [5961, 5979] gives 0.4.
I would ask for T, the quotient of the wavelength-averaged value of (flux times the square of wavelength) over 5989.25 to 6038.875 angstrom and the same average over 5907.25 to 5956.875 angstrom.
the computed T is 1.0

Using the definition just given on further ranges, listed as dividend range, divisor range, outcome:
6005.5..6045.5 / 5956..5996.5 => 1.01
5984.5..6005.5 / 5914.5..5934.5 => 1.04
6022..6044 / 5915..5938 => 1.03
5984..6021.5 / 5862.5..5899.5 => 1.09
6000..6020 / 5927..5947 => 1.05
